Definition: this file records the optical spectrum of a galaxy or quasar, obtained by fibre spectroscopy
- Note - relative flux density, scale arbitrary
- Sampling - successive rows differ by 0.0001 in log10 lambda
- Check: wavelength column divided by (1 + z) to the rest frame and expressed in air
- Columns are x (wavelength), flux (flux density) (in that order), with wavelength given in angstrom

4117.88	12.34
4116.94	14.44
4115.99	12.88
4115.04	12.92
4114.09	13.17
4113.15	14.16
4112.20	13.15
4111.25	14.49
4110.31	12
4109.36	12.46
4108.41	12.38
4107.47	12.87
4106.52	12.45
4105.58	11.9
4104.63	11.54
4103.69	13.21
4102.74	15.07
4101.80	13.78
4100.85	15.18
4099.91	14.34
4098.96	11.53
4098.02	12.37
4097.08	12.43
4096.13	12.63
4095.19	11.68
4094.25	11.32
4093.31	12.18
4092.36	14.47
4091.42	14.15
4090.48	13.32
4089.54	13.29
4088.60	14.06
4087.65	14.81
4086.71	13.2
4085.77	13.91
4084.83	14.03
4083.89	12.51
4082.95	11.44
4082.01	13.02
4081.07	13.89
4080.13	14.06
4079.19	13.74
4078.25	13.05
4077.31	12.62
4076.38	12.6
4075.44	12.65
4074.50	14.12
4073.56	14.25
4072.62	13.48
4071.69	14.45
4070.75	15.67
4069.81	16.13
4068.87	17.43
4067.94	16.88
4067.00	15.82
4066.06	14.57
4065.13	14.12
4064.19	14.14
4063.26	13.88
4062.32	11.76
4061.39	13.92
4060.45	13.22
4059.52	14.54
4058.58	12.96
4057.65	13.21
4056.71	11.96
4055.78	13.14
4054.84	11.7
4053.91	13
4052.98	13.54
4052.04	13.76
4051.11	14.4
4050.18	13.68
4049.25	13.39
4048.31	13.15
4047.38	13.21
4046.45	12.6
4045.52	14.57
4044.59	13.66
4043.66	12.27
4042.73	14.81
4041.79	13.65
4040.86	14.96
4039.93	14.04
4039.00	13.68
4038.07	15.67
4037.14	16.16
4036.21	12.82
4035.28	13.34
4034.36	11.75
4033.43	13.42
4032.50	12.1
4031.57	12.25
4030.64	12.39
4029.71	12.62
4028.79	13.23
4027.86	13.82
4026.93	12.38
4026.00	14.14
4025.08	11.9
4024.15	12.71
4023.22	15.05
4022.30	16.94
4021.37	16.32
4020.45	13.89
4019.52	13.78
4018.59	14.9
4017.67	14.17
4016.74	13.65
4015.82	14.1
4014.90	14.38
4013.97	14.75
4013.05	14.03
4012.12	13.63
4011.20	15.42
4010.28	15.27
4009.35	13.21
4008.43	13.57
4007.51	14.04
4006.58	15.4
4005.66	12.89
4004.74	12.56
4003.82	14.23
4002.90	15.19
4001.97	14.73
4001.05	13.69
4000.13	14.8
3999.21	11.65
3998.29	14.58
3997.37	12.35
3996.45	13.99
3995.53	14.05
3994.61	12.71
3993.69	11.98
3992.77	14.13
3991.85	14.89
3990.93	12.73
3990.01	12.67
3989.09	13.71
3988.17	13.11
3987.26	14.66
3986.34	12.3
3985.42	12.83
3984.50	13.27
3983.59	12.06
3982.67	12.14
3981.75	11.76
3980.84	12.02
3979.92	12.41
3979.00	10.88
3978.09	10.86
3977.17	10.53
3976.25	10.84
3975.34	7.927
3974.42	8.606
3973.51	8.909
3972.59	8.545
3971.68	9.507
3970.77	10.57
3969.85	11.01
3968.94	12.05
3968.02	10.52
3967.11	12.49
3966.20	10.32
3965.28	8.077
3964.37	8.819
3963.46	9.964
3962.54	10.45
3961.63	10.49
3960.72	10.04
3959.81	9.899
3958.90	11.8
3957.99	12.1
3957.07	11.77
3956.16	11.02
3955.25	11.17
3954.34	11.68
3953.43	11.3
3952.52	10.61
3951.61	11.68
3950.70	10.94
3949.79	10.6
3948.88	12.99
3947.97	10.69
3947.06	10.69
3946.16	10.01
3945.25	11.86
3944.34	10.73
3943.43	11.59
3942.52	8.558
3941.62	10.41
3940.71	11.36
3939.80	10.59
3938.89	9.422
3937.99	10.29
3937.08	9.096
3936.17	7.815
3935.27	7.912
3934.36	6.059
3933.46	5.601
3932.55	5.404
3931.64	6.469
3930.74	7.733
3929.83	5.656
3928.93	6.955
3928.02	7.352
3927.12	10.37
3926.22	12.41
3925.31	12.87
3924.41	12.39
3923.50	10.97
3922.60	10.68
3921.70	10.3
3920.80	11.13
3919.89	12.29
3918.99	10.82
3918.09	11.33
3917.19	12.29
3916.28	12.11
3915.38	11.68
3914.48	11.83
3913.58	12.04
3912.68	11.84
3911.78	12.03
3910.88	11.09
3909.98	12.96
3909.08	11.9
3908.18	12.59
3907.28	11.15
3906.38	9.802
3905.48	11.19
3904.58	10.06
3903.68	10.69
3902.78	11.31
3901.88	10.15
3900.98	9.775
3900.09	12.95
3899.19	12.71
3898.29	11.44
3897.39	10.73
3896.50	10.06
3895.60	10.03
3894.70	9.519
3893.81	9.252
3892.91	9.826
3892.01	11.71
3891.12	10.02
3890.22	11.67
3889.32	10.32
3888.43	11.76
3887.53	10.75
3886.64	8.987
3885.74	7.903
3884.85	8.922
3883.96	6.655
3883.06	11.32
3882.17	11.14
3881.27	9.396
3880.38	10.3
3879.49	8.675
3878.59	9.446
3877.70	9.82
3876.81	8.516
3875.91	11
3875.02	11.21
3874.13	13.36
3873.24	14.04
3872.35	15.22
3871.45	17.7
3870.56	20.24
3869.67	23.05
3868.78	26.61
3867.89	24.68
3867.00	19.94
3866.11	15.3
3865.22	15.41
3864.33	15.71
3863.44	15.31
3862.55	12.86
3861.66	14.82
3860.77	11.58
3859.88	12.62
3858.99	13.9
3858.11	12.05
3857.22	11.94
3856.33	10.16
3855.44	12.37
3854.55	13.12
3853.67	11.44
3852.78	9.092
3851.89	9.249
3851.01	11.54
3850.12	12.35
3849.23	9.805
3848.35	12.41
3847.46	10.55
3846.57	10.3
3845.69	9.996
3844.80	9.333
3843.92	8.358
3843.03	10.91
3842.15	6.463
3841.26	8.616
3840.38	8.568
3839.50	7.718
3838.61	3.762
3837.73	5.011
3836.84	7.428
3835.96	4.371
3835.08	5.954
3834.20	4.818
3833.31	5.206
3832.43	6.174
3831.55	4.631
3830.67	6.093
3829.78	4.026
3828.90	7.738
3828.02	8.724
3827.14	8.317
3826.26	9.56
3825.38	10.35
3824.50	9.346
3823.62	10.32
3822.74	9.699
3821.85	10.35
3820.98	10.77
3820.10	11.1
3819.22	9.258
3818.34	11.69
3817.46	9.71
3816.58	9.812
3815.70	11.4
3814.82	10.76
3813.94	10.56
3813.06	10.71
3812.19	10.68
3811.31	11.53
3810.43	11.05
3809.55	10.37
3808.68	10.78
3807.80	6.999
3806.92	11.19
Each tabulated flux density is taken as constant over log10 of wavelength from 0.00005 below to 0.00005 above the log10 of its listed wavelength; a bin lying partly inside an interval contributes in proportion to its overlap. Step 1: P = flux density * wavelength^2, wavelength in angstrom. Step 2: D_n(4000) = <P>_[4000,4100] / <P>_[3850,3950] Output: 1.30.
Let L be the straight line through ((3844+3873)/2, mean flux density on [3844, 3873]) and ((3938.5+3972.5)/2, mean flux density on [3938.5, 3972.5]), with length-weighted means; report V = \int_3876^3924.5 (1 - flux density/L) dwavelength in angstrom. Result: 7.0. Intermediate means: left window 14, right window 10.7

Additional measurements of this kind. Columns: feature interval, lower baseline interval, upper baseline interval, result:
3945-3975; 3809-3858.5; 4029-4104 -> 2.5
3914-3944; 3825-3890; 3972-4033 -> 5.6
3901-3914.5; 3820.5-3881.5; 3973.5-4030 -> 0.6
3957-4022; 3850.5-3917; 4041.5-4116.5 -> 2.1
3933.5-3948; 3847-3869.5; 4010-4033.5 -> 4.4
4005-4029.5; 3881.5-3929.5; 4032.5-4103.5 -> -2.6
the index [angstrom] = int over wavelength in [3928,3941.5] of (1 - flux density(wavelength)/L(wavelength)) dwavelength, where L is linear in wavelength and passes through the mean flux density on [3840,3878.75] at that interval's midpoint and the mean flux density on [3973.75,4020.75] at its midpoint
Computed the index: 5.3 angstrom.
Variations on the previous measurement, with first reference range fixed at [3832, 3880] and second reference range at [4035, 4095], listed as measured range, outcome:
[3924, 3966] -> 8.88 angstrom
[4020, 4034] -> -0.17 angstrom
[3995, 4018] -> -1.48 angstrom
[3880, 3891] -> 1.88 angstrom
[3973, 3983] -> 1.77 angstrom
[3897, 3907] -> 0.94 angstrom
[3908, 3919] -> 0.30 angstrom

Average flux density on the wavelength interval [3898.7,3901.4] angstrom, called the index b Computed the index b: 11.8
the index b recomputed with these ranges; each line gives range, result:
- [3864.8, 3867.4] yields 16.8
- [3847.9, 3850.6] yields 11.5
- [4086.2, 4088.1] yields 14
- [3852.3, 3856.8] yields 11.2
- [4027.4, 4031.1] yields 13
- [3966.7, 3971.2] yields 11.3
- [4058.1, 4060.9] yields 13.6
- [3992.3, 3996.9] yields 13.4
